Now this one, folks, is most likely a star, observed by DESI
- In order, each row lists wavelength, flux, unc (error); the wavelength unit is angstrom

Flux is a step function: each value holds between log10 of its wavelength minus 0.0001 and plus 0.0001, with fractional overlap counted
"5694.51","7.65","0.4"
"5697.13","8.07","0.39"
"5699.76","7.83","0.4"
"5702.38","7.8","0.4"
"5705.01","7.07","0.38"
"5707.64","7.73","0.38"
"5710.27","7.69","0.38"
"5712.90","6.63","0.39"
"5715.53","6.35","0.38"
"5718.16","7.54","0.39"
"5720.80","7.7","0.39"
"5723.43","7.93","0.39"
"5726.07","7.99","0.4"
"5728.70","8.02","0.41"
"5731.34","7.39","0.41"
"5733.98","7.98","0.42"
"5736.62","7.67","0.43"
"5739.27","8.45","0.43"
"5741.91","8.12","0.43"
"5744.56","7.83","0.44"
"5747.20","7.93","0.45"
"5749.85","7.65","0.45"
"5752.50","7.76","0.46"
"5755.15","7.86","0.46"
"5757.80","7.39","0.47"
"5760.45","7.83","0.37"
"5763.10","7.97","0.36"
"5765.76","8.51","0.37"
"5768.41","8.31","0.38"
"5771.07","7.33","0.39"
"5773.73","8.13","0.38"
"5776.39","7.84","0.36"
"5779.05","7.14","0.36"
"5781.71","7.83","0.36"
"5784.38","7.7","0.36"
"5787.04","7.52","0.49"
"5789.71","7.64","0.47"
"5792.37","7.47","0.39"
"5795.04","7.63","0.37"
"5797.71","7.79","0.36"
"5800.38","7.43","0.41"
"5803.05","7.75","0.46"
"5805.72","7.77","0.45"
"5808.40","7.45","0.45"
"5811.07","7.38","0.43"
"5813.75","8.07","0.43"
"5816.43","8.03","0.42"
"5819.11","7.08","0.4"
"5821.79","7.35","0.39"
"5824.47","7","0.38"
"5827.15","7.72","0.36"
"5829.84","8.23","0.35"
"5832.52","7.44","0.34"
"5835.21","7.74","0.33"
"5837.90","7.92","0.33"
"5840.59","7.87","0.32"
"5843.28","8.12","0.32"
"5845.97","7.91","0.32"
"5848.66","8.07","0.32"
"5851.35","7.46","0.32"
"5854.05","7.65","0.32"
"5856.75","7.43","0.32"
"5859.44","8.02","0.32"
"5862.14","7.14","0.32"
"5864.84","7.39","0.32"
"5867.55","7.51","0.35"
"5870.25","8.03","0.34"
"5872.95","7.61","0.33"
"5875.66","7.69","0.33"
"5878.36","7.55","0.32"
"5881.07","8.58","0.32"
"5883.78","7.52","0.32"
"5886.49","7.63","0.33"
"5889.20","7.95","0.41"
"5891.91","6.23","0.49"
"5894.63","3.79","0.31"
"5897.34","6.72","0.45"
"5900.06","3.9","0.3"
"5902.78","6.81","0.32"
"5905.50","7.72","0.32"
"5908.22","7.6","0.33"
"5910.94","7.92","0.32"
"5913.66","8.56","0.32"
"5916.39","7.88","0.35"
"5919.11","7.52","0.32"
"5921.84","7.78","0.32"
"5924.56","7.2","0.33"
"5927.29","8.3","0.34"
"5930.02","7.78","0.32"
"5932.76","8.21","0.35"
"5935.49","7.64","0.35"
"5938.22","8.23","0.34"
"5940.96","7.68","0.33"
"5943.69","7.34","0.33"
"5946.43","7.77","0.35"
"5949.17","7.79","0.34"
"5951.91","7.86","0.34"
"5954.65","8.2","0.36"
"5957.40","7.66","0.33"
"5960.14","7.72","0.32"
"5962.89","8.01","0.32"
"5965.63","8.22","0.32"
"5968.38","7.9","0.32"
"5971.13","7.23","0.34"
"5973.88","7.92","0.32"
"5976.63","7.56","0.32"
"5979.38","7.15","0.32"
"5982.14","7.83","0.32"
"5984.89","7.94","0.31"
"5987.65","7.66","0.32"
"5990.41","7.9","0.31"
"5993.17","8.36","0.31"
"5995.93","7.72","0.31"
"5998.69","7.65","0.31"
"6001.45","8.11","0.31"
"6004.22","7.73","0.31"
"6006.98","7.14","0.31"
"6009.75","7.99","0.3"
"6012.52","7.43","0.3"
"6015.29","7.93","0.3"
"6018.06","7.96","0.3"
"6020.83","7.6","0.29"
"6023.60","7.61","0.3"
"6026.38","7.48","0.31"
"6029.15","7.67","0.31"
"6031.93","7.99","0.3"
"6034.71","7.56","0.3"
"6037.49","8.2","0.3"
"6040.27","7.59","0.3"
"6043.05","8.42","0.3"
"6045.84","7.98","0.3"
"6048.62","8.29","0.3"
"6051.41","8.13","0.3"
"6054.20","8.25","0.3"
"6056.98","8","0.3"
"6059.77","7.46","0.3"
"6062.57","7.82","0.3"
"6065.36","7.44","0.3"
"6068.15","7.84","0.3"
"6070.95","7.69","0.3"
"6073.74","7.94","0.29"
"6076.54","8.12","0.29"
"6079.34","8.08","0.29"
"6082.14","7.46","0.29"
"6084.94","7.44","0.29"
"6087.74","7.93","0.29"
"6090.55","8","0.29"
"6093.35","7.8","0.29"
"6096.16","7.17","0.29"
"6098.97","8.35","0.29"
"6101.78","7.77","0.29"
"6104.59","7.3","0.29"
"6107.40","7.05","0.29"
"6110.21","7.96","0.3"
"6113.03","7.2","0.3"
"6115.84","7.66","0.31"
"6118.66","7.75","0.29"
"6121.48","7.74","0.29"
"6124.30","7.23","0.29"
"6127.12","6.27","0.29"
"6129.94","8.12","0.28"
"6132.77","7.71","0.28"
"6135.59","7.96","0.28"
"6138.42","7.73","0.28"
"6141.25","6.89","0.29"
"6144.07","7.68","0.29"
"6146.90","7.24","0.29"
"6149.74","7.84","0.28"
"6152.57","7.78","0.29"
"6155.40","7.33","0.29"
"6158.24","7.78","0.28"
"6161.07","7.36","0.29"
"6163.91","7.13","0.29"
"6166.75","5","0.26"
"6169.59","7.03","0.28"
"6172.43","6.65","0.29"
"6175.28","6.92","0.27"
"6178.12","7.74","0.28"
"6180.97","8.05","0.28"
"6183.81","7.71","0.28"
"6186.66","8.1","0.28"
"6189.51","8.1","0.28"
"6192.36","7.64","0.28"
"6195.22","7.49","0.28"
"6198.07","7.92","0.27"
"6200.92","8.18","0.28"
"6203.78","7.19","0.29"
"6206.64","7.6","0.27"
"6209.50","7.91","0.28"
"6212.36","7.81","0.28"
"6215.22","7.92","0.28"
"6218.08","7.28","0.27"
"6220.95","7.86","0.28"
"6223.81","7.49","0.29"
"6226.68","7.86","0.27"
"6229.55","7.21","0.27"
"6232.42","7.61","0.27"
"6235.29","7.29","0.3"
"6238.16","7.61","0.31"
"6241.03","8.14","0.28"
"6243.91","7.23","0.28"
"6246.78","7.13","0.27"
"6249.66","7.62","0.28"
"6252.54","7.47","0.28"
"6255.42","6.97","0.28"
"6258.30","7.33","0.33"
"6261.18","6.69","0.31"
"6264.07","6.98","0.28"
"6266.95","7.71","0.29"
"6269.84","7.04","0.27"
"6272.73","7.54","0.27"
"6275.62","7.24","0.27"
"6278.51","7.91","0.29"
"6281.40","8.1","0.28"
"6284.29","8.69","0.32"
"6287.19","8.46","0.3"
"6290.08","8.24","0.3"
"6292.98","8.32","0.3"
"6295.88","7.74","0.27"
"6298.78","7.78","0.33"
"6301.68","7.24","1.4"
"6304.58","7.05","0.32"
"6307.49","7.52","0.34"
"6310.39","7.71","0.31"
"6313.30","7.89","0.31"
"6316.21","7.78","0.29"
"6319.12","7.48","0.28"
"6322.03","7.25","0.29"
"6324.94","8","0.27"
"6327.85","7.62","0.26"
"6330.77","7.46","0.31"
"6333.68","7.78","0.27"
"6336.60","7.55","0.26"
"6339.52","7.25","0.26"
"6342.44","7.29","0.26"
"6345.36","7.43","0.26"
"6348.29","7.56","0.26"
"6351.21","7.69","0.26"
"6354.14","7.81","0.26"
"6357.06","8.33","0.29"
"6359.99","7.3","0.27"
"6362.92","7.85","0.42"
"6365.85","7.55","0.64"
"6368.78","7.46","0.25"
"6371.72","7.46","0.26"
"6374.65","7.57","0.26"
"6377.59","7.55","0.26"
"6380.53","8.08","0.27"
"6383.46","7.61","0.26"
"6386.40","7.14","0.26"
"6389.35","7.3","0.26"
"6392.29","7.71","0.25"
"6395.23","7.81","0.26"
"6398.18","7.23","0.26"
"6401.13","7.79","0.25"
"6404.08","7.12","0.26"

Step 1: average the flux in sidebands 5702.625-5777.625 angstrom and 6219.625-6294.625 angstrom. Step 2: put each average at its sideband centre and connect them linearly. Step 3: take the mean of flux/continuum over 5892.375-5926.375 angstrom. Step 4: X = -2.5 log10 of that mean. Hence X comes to 0.11 mag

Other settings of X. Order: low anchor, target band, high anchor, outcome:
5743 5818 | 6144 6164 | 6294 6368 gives 0.02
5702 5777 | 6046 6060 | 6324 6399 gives -0.06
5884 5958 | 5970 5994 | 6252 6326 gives -0.04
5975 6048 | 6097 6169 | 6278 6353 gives 0.05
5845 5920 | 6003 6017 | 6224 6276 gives -0.04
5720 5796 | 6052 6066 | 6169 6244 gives -0.02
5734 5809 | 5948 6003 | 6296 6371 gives -0.02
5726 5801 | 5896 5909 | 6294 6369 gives 0.19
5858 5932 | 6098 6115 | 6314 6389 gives -0.02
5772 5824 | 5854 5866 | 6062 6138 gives 0.02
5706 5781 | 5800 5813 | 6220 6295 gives 0.02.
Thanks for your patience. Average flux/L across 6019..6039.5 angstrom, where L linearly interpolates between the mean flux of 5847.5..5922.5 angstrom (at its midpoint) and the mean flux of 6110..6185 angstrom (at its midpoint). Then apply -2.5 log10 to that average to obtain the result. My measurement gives -0.05 mag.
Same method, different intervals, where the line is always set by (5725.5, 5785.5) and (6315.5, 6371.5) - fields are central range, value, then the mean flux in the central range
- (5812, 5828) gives 0.04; 7.53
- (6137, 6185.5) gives 0.06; 7.29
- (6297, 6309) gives 0.03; 7.41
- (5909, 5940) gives -0.02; 7.9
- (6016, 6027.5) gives 0.01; 7.68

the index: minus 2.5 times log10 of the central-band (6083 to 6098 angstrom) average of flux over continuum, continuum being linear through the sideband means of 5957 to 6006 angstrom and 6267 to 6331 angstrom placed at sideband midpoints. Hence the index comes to 0.01 mag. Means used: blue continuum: 7.79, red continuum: 7.73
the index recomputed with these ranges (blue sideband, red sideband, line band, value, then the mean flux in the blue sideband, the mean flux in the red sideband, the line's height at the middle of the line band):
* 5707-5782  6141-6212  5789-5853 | 0.00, 7.74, 7.47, 7.69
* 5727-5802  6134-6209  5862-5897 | 0.06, 7.79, 7.47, 7.7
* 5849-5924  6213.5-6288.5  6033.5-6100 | -0.06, 7.33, 7.55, 7.44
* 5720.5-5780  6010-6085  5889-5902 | 0.37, 7.87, 7.84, 7.85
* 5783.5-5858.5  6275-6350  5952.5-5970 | -0.04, 7.67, 7.71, 7.68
